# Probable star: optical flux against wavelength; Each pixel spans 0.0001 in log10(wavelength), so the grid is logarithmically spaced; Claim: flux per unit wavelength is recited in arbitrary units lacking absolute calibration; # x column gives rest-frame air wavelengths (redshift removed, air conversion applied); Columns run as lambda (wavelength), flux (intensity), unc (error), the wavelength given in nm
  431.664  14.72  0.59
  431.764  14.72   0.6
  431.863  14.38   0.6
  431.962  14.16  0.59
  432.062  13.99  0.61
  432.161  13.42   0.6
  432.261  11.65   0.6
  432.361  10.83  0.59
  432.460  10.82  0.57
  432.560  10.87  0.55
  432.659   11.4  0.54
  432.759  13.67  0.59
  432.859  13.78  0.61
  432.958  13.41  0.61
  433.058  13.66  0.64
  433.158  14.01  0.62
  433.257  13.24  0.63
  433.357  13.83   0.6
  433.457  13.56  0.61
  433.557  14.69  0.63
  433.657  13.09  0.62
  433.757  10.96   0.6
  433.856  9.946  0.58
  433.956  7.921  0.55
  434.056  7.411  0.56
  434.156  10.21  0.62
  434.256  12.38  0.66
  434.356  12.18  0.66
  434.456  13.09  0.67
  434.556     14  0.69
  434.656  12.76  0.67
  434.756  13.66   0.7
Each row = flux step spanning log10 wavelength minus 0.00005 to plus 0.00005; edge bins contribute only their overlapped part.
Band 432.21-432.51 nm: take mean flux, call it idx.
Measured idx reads 11.1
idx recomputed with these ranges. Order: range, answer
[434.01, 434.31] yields 10.1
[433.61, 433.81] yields 12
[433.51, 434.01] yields 11.3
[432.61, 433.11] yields 13.2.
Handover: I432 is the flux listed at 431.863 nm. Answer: 14.38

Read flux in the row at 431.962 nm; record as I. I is 14.16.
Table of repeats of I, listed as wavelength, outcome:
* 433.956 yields 7.921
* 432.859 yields 13.78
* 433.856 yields 9.946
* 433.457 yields 13.56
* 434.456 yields 13.09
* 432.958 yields 13.41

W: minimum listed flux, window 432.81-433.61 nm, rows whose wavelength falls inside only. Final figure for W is 13.24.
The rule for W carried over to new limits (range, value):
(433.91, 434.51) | 7.411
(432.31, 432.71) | 10.82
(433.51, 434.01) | 7.921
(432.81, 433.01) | 13.41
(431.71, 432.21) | 13.42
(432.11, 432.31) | 11.65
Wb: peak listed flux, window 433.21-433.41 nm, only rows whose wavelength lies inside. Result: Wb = 13.83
